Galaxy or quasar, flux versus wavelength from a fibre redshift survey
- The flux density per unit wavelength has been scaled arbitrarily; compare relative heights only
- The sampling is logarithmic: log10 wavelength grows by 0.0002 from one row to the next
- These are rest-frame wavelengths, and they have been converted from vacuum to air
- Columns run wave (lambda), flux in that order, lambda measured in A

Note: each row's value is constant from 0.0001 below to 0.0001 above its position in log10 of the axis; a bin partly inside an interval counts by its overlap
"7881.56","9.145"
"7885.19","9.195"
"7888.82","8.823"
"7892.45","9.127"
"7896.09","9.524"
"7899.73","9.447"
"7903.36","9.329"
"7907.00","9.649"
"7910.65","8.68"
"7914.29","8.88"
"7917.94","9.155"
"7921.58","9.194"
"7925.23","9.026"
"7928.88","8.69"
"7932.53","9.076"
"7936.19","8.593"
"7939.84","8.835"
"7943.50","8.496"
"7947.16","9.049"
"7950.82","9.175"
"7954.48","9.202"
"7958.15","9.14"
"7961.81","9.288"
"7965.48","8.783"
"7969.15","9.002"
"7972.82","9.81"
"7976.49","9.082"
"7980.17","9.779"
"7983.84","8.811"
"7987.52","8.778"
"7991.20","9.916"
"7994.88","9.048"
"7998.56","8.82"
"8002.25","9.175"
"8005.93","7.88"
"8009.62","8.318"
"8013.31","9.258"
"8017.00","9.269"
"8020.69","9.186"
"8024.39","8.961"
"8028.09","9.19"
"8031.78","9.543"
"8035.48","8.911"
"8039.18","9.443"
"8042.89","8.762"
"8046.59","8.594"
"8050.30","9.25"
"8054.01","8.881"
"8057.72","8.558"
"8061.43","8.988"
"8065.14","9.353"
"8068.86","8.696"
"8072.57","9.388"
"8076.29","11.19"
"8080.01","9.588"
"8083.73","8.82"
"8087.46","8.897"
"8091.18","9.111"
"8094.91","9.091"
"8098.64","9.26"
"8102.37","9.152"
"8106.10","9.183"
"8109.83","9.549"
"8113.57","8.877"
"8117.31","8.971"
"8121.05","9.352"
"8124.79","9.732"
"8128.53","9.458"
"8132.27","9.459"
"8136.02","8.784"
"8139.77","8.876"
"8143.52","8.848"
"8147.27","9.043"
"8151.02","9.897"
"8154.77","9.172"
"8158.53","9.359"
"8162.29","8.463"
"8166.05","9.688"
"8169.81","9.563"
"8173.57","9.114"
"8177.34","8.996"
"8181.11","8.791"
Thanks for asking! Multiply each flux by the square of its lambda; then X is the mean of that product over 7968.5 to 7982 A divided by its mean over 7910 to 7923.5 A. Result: 1.1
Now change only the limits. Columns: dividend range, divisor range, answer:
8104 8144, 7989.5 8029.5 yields 1.05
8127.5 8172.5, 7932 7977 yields 1.07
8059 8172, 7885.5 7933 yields 1.07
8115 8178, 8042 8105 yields 1.03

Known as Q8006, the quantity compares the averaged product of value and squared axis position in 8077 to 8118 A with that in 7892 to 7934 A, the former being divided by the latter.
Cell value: 1.05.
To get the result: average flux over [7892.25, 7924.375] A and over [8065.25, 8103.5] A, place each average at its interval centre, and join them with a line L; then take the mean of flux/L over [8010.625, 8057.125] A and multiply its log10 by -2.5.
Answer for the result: 0.03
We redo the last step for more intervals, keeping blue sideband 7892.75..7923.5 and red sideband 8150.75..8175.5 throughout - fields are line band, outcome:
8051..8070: 0.040 mag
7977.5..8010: 0.032 mag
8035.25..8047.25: 0.035 mag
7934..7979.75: 0.021 mag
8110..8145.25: 0.013 mag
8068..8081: -0.062 mag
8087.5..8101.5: 0.017 mag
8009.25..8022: 0.020 mag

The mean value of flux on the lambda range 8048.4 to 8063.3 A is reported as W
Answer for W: 8.92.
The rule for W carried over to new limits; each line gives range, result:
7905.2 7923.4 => 9.11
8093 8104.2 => 9.16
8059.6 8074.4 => 9.11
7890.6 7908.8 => 9.42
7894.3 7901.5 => 9.48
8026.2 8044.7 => 9.17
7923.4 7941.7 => 8.84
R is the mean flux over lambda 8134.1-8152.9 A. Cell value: 9.09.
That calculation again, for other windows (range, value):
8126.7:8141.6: 9.14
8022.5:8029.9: 9.06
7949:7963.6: 9.2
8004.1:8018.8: 8.68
